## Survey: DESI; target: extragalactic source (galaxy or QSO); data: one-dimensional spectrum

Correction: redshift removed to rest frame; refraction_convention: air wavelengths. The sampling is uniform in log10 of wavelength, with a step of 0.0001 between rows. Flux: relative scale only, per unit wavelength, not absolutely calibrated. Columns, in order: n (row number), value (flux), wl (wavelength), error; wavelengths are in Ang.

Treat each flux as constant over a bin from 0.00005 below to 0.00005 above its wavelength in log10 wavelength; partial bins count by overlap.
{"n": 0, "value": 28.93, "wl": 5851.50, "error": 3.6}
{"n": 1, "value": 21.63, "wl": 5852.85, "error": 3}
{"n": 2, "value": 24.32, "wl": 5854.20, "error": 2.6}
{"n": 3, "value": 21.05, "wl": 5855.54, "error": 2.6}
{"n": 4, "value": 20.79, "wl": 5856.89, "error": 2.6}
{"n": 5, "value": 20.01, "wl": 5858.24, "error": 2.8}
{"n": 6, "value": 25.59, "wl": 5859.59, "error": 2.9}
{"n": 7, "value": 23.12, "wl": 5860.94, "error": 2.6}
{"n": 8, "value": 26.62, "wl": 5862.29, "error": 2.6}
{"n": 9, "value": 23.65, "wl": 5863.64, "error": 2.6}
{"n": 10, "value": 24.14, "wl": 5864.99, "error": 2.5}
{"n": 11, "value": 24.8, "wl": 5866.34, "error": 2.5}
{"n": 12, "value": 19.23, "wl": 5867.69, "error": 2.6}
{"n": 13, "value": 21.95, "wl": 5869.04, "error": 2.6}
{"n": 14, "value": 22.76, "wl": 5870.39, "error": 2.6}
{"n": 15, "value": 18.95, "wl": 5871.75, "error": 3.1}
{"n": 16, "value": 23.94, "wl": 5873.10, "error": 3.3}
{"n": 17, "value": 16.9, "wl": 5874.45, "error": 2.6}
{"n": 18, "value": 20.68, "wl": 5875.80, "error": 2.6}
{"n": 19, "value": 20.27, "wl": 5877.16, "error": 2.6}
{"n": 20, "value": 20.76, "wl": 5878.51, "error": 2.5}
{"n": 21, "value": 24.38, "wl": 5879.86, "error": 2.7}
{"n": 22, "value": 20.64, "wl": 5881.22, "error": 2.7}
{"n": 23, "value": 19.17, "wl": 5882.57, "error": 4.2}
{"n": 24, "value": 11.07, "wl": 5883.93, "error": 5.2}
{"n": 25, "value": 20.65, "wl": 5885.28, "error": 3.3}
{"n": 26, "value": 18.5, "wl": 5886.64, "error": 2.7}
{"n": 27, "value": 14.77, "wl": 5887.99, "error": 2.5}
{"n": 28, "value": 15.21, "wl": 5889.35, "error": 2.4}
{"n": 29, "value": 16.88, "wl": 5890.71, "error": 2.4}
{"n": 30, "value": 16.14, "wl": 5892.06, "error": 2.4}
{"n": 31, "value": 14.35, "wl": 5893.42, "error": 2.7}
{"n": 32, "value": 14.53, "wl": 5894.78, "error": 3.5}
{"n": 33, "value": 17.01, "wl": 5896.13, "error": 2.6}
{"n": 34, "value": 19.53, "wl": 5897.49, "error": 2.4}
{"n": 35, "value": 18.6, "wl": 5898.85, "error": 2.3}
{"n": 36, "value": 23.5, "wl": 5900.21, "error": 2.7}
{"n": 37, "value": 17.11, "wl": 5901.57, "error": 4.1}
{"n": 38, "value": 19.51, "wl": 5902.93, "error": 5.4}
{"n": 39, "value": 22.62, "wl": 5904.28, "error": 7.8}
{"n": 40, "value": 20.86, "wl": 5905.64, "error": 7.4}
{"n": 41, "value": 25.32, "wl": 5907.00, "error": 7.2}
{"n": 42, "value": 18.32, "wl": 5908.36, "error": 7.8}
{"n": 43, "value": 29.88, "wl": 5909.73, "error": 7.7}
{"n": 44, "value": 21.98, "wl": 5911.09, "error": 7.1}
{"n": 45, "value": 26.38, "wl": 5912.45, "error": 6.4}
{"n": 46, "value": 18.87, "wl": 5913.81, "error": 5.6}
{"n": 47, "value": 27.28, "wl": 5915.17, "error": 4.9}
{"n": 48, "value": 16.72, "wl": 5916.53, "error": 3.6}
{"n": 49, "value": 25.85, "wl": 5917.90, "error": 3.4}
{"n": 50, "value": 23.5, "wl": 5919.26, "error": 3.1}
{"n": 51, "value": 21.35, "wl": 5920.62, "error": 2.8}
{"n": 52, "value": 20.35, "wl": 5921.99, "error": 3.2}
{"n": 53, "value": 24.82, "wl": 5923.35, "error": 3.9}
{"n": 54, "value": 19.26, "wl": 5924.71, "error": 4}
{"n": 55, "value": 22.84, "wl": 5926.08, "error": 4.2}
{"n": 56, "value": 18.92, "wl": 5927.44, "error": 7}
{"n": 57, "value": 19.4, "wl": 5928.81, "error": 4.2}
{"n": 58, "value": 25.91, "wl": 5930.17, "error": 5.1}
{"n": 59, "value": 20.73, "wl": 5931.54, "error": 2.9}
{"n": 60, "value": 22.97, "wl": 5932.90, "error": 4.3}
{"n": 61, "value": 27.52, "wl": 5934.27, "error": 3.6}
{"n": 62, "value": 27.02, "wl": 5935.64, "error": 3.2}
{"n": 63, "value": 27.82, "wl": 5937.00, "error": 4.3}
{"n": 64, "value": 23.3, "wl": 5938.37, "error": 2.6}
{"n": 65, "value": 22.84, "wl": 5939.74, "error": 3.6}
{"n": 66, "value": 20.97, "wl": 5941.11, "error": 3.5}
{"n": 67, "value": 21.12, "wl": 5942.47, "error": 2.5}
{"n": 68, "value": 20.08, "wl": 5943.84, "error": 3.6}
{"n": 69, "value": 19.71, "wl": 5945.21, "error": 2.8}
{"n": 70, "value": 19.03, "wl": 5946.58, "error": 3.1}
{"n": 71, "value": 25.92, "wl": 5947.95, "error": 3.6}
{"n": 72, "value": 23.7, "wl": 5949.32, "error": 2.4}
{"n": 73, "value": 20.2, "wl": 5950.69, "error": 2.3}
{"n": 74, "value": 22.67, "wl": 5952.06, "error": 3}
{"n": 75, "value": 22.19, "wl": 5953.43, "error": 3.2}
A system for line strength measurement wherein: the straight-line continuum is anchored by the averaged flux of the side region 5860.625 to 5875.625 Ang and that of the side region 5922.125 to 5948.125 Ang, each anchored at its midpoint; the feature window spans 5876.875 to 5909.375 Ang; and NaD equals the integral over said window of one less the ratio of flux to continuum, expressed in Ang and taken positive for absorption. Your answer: 5.2 Ang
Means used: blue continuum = 22.3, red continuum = 22.5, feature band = 18.8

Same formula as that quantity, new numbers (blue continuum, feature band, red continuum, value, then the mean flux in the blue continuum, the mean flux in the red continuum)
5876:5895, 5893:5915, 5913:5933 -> -0.9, 17.8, 21.9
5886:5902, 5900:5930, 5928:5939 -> -1.8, 17.2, 24.3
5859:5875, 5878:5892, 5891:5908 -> 1.8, 22.7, 19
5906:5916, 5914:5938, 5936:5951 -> 0.1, 23.8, 22.4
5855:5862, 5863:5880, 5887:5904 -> -0.8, 22.4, 17.4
